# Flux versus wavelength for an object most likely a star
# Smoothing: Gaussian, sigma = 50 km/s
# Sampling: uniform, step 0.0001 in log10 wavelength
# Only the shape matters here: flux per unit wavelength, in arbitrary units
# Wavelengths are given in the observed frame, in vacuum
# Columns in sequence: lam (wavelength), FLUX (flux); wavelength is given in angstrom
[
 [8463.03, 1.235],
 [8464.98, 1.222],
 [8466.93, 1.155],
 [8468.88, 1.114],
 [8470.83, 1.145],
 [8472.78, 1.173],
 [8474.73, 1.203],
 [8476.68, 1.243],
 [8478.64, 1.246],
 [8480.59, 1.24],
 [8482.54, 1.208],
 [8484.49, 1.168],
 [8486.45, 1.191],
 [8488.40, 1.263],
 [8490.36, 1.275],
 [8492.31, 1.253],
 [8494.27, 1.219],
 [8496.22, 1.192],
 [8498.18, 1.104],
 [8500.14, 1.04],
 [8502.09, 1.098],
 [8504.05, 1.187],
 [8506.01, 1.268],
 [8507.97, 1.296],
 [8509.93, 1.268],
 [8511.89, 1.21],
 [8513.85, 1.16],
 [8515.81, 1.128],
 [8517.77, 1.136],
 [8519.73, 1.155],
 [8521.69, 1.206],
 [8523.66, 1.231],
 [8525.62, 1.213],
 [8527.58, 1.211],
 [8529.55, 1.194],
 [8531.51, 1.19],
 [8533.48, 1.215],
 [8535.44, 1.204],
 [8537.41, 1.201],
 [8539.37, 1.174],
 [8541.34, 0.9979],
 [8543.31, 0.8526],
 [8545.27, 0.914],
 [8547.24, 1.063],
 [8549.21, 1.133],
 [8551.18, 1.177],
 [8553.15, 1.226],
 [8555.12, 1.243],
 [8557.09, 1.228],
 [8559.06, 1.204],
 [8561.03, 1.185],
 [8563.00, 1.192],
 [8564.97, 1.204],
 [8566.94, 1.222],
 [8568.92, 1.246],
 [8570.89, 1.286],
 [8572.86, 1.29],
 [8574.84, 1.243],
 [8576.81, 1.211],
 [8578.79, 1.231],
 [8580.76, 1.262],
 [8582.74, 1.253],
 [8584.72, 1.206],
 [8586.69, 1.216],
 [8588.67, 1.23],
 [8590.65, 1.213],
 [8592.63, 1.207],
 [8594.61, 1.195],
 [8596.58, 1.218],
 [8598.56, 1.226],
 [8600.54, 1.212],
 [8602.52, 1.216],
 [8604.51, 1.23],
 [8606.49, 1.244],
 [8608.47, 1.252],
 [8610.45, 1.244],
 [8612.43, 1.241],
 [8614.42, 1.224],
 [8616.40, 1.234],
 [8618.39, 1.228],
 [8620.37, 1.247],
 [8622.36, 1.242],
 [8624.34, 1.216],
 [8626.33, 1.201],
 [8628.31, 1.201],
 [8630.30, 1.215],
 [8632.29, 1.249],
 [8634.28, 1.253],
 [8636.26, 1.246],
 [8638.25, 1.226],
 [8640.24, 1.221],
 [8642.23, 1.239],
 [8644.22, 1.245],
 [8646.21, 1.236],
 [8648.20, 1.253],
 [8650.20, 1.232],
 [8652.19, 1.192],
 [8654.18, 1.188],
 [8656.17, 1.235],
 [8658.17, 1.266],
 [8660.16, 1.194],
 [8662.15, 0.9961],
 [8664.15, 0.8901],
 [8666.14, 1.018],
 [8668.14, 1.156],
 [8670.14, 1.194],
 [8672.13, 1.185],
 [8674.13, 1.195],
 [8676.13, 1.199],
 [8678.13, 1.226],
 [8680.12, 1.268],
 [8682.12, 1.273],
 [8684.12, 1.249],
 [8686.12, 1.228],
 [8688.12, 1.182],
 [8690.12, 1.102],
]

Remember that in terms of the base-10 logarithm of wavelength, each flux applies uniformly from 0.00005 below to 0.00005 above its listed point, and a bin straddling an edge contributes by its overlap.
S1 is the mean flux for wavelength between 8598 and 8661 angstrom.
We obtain 1.23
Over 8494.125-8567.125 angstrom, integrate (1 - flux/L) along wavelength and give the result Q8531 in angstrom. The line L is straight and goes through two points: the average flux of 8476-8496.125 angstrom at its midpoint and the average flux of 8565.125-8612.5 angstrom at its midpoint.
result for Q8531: 3.8 angstrom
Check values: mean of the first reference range 1.23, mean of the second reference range 1.23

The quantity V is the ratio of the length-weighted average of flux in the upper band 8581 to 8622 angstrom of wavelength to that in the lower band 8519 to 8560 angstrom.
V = 1.1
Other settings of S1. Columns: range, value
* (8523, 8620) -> 1.2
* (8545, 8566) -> 1.17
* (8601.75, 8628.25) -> 1.23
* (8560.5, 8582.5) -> 1.24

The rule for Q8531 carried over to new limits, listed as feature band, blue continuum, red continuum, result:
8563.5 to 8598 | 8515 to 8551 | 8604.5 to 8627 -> -1.12 angstrom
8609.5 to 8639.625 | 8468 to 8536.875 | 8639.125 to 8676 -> -1.32 angstrom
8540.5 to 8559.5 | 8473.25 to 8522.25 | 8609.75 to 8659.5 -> 1.71 angstrom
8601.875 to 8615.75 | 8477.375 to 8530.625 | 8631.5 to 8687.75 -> -0.44 angstrom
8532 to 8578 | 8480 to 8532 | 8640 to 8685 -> 0.89 angstrom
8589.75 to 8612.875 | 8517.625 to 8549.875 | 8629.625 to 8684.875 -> -1.10 angstrom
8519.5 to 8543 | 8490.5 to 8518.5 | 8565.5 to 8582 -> 0.69 angstrom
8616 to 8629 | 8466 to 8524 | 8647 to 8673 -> -0.69 angstrom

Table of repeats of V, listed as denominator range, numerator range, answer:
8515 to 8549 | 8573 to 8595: 1.08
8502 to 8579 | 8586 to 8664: 1.03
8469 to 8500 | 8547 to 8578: 1.01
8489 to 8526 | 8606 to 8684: 1.01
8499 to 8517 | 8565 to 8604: 1.04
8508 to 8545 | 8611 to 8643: 1.06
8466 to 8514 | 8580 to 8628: 1.02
